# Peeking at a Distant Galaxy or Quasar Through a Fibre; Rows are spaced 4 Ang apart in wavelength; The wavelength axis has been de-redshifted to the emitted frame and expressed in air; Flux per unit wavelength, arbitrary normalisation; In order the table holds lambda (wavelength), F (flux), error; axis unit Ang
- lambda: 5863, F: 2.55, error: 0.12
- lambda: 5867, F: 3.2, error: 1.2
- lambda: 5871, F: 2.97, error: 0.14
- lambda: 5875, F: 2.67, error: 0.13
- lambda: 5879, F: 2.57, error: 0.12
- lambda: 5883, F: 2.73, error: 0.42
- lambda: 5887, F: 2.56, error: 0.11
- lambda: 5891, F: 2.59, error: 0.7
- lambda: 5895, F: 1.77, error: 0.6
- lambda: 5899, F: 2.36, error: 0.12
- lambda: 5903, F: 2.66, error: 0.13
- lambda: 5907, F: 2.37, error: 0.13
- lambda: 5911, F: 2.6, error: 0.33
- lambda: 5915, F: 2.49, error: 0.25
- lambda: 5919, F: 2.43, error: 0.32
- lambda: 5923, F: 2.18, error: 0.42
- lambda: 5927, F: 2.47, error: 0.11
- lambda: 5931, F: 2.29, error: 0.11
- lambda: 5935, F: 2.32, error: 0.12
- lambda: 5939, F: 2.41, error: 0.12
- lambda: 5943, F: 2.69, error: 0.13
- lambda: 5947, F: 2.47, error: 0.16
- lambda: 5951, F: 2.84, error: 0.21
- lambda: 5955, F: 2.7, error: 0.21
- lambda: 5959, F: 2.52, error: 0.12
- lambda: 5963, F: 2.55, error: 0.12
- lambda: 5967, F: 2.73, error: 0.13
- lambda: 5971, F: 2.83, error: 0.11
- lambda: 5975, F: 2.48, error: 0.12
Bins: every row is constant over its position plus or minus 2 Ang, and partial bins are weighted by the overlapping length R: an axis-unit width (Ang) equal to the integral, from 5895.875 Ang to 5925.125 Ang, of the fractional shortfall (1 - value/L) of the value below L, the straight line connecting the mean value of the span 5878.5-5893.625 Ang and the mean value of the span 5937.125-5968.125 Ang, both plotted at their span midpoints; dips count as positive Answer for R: 2.00 Ang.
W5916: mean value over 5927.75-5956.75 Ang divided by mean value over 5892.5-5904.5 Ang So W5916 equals 1.12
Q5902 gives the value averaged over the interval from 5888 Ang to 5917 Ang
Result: 2.41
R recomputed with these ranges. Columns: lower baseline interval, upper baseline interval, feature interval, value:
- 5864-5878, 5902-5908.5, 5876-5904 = 2.2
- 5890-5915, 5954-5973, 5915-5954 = 1.1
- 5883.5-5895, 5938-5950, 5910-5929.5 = 0.7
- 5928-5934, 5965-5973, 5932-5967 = -0.3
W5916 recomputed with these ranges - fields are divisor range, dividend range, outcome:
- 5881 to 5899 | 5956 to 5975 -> 1.10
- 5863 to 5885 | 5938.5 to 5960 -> 0.94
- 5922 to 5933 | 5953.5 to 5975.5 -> 1.14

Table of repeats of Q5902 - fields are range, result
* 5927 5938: 2.34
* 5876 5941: 2.43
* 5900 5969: 2.51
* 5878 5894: 2.56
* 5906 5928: 2.42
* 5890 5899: 2.17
